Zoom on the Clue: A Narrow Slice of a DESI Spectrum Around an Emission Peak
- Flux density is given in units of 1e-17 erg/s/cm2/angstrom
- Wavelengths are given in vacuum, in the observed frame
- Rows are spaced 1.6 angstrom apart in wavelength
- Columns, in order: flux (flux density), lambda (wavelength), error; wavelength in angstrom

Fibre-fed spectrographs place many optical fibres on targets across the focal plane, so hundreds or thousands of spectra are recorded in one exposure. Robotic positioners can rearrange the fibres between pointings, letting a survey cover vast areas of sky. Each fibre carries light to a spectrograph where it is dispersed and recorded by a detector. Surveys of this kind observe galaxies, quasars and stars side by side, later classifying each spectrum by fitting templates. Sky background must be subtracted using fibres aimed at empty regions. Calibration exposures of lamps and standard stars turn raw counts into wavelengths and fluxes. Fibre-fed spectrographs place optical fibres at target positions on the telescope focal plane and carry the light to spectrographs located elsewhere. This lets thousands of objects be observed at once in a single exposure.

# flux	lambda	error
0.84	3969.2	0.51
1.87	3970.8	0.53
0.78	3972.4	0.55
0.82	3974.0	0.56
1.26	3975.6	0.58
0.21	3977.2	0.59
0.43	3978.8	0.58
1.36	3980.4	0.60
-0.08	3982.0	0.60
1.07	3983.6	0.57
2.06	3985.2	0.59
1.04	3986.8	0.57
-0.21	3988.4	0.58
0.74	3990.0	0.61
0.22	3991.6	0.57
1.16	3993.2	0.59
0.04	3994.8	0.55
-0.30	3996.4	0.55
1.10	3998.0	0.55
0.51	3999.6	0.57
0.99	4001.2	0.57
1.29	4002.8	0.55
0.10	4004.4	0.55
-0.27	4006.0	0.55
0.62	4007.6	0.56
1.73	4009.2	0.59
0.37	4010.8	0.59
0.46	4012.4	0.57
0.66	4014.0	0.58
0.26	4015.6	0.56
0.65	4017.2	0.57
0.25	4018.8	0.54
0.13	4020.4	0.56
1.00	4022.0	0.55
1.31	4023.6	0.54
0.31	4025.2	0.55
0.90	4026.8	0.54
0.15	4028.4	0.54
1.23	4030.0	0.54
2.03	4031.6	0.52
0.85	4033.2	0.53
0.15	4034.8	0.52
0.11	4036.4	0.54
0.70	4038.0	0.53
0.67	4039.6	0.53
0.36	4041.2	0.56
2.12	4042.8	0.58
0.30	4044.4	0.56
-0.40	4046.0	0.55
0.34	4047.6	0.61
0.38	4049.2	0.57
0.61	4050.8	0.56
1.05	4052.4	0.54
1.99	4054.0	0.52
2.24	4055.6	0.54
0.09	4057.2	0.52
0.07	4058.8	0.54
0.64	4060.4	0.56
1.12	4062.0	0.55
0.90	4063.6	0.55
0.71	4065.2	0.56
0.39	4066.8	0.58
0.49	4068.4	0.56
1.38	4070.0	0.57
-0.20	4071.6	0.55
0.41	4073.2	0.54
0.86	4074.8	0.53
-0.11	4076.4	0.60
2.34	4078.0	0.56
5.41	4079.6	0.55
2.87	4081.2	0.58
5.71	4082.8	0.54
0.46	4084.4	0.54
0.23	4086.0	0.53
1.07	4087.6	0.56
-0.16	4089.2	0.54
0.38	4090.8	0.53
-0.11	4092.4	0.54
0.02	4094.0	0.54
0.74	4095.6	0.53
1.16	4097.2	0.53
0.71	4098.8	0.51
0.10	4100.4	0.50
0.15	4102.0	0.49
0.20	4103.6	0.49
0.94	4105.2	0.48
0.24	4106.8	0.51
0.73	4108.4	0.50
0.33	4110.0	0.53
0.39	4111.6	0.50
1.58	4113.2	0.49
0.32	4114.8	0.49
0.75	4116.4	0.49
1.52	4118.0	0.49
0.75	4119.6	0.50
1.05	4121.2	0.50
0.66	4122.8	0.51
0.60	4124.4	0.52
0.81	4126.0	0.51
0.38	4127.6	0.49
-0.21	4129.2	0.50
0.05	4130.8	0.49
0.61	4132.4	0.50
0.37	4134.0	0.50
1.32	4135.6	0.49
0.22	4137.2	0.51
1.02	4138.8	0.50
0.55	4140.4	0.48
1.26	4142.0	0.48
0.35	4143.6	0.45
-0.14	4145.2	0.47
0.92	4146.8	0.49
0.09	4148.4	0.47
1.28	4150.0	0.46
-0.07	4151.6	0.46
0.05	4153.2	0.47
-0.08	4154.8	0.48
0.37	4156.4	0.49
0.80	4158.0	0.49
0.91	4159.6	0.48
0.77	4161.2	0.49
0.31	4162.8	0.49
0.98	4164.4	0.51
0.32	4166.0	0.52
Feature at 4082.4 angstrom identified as [O II] 3727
